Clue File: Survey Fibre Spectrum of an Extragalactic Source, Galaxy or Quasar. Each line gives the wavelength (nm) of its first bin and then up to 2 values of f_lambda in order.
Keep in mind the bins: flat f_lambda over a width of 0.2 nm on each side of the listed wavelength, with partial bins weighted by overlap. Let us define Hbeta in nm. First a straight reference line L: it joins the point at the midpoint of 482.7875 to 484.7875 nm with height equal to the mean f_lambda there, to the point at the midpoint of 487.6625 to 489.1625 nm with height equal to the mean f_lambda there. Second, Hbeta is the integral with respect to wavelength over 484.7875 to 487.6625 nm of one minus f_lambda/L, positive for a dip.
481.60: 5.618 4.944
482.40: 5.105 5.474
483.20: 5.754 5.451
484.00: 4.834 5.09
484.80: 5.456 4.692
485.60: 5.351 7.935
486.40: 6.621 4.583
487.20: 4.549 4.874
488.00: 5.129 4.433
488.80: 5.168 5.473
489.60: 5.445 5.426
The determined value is -0.23 nm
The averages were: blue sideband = 5.32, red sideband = 4.97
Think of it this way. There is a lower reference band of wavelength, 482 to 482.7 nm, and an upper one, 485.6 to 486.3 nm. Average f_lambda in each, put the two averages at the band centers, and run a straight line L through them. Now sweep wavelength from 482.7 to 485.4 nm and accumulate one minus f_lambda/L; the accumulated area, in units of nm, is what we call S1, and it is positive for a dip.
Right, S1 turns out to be 0.32 nm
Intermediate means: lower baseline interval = 5.11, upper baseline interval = 7.01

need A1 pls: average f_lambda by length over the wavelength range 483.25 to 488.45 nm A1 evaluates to 5.35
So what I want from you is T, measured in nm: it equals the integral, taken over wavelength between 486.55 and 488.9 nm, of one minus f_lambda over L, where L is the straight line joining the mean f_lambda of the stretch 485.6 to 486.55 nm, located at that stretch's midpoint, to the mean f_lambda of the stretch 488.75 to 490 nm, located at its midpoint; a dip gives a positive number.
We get 0.51 nm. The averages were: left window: 6.91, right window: 5.4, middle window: 4.81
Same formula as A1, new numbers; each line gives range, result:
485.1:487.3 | 5.71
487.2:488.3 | 4.87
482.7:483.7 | 5.58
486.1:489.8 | 5.22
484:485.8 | 5.11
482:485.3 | 5.23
